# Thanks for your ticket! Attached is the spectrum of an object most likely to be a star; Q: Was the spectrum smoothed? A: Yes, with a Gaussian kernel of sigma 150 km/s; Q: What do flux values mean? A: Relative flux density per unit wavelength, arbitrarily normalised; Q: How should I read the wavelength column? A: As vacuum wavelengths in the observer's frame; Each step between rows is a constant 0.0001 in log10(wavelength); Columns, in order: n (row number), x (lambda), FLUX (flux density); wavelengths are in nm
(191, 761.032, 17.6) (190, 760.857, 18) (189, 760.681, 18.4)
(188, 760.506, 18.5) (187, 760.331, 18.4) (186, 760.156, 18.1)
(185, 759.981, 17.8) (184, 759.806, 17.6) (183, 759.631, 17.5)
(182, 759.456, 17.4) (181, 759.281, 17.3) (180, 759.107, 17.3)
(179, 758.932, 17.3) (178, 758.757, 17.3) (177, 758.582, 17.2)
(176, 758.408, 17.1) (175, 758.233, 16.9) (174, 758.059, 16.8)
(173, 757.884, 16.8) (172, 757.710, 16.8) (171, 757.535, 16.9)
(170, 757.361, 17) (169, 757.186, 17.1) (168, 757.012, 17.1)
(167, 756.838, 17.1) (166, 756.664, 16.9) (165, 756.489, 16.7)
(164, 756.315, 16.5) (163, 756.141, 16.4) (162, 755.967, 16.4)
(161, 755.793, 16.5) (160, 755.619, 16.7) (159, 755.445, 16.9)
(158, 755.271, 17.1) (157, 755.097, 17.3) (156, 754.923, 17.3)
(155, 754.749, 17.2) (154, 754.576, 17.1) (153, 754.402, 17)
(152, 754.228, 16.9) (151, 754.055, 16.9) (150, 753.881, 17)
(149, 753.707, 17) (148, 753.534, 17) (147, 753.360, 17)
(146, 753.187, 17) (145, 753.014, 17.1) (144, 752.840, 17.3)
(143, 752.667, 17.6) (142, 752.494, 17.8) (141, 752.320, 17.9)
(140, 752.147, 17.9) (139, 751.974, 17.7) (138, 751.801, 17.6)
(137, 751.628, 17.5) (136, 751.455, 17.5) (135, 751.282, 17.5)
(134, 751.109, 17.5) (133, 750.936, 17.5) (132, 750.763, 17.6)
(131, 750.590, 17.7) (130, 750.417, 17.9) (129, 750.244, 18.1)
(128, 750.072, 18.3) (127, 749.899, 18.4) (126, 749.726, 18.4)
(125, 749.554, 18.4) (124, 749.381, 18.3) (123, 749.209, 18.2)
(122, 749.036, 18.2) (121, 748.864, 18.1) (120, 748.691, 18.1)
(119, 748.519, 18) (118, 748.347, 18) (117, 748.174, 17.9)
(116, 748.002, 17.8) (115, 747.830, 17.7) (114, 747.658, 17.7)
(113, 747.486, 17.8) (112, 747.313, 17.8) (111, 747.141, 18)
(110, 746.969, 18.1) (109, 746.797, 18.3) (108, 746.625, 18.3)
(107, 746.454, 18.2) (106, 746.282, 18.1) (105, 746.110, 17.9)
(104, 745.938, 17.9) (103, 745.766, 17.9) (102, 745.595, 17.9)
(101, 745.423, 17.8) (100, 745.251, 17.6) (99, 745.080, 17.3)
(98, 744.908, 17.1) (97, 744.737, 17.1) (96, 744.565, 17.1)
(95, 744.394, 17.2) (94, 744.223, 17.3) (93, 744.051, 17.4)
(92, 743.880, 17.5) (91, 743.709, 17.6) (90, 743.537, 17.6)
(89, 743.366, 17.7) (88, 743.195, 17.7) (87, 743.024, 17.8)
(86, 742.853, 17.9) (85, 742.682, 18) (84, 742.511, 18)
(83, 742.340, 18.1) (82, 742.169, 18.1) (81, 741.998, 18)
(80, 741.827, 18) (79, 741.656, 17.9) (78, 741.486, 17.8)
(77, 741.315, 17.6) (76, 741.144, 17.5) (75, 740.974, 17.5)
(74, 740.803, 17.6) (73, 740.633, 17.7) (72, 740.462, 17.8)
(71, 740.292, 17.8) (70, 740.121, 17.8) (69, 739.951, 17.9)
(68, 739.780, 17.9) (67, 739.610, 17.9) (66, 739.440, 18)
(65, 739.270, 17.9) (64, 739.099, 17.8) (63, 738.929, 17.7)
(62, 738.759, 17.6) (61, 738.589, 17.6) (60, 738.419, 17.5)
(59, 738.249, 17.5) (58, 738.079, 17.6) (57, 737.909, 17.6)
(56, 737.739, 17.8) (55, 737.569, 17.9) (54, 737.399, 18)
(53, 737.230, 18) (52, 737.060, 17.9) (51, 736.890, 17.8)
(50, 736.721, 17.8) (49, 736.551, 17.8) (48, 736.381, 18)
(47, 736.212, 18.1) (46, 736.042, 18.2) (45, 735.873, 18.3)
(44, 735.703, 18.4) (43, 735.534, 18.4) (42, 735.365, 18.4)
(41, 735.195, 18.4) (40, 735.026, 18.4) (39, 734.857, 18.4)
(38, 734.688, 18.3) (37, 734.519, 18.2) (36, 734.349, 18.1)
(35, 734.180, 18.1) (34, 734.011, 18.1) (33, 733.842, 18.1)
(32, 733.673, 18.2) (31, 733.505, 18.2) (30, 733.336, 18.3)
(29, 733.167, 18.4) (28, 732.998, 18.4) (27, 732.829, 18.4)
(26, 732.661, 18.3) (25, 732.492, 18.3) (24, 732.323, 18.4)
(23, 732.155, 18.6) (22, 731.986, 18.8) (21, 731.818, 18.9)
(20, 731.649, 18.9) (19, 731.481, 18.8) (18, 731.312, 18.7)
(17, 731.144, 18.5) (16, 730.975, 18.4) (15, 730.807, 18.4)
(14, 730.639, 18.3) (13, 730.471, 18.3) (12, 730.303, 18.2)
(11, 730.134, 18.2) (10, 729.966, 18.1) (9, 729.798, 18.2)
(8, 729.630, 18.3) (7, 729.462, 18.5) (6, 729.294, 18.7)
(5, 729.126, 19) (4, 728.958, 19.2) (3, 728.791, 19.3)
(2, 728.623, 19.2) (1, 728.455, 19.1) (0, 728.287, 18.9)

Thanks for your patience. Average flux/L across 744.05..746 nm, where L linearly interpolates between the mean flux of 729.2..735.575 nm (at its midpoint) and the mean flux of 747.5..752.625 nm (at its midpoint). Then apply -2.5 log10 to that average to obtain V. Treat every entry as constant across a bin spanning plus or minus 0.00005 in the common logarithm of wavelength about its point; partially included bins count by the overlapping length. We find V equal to 0.035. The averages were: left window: 18.4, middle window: 17.5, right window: 17.9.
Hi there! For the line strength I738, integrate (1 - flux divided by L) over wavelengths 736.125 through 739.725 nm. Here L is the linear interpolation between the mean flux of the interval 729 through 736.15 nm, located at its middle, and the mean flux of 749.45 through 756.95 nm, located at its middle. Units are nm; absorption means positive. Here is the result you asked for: 0.06 nm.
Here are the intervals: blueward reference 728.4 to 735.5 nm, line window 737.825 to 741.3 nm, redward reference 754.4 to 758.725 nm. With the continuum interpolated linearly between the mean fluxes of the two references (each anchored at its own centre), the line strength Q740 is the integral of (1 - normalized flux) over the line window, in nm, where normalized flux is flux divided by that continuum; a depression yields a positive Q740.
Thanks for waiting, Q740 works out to 0.055 nm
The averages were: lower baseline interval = 18.5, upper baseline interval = 16.9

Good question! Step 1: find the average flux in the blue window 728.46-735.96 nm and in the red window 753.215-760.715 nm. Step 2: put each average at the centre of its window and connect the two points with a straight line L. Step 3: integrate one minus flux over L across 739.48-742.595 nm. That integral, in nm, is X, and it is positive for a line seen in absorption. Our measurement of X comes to 0.03 nm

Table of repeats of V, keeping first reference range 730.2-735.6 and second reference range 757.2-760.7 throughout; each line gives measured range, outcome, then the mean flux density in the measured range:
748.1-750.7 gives -0.02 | 18.1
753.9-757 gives 0.04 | 16.9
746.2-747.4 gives -0.02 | 18.1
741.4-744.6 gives 0.02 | 17.7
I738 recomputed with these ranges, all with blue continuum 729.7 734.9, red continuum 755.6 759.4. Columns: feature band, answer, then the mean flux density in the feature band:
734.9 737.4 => 0.00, 18.1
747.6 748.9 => -0.03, 17.9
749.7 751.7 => -0.06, 17.8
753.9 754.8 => 0.00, 17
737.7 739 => 0.03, 17.6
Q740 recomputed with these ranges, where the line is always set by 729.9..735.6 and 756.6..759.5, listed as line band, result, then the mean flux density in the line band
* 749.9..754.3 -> -0.027 nm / 17.5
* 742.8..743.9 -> 0.009 nm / 17.7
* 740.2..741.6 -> 0.023 nm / 17.7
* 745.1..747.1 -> -0.032 nm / 18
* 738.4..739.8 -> 0.022 nm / 17.8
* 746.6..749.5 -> -0.070 nm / 18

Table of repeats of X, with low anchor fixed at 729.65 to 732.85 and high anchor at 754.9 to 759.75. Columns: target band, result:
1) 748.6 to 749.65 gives -0.046 nm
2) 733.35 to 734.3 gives 0.008 nm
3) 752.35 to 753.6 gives -0.004 nm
